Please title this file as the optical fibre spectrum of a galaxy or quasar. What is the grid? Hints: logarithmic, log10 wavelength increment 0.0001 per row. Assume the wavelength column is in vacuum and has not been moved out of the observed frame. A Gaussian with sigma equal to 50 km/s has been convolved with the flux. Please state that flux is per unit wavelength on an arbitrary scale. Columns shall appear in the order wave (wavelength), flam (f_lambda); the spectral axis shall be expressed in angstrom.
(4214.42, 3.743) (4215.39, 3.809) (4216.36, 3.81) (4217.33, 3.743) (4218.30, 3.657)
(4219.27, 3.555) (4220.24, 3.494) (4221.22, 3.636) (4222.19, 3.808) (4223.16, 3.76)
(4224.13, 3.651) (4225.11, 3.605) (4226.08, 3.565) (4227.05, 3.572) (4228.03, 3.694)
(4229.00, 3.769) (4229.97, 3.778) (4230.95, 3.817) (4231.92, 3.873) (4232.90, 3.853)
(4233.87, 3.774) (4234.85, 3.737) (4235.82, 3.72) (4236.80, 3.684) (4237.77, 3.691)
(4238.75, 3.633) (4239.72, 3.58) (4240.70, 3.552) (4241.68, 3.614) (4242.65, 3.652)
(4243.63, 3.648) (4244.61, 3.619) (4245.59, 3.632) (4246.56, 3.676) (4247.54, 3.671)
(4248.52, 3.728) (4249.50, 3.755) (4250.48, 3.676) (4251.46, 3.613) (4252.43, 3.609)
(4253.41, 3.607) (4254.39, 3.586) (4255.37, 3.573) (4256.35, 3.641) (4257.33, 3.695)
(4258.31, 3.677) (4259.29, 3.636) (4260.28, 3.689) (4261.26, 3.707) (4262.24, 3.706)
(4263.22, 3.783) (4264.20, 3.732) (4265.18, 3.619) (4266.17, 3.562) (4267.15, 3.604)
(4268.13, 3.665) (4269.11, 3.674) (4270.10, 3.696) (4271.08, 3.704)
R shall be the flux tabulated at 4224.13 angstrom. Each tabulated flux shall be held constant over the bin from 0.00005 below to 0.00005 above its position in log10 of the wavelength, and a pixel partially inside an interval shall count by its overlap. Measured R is 3.651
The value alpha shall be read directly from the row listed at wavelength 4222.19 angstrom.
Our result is 3.808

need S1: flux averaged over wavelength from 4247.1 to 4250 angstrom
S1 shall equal 3.71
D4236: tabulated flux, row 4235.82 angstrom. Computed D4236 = 3.72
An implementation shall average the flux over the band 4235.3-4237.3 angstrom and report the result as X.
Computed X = 3.71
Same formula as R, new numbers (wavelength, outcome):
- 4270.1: 3.696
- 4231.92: 3.873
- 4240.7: 3.552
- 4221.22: 3.636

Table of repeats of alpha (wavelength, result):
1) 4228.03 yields 3.694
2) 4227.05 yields 3.572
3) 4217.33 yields 3.743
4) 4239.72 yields 3.58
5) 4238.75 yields 3.633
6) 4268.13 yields 3.665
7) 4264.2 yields 3.732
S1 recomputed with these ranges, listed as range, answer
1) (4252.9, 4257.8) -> 3.62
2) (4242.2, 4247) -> 3.64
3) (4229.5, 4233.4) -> 3.83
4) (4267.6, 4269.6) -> 3.68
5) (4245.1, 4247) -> 3.67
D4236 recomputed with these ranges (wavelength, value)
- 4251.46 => 3.613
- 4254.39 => 3.586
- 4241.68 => 3.614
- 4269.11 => 3.674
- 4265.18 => 3.619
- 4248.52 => 3.728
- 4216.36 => 3.81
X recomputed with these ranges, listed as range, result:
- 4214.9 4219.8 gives 3.72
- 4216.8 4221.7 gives 3.62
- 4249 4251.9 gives 3.68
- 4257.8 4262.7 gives 3.68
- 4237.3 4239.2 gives 3.65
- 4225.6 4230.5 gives 3.68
